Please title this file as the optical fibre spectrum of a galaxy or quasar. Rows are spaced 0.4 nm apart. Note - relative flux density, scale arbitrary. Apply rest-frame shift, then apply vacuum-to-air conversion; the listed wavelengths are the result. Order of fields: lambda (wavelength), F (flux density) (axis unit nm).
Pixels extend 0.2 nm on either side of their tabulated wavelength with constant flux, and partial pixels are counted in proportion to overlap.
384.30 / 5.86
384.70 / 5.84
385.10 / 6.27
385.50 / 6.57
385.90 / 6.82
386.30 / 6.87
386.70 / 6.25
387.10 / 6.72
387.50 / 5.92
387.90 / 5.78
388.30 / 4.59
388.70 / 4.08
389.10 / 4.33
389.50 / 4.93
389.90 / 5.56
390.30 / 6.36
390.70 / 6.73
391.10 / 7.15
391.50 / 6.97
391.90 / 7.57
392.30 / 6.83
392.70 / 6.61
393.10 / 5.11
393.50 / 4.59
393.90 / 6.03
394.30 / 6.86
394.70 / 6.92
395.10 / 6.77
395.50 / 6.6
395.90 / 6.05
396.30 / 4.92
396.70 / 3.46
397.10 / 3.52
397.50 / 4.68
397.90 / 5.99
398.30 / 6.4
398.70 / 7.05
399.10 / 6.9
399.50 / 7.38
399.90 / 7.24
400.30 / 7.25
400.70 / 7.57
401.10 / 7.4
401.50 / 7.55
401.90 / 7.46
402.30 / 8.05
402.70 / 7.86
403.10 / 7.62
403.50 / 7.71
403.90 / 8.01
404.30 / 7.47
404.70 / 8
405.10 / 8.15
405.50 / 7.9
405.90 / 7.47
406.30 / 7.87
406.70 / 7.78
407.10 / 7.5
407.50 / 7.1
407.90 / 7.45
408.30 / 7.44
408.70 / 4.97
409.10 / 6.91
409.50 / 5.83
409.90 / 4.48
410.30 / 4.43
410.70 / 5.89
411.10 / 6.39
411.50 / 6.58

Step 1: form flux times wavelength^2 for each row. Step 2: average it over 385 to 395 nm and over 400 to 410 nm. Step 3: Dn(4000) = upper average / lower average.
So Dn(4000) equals 1.30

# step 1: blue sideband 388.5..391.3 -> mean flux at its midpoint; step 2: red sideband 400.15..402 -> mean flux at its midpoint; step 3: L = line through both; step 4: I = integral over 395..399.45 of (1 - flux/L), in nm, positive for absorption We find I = 0.73 nm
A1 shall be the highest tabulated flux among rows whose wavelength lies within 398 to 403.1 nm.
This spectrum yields 8.05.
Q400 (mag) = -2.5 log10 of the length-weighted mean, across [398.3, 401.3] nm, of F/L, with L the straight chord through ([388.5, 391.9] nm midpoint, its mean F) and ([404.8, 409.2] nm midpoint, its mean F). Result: -0.08 mag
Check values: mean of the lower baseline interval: 5.87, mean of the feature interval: 7.2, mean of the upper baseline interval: 7.35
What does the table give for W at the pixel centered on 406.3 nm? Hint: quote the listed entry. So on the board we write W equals 7.87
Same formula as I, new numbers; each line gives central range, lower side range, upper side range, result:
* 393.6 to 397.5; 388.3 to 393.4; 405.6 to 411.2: 0.32 nm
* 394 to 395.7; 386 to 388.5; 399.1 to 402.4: 0.02 nm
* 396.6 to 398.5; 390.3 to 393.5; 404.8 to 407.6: 0.58 nm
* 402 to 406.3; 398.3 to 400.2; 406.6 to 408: -0.31 nm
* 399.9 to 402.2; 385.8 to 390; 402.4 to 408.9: -0.14 nm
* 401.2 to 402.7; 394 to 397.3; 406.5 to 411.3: -0.43 nm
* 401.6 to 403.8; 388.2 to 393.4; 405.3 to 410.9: -0.46 nm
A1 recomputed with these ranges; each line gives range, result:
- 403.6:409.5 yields 8.15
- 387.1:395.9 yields 7.57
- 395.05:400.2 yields 7.38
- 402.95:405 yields 8.01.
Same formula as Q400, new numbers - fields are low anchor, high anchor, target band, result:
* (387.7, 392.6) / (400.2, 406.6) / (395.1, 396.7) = 0.18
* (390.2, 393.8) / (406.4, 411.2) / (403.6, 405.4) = -0.23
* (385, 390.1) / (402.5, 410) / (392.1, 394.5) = 0.04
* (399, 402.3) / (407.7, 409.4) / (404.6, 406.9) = -0.14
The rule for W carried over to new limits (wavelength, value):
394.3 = 6.86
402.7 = 7.86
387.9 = 5.78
